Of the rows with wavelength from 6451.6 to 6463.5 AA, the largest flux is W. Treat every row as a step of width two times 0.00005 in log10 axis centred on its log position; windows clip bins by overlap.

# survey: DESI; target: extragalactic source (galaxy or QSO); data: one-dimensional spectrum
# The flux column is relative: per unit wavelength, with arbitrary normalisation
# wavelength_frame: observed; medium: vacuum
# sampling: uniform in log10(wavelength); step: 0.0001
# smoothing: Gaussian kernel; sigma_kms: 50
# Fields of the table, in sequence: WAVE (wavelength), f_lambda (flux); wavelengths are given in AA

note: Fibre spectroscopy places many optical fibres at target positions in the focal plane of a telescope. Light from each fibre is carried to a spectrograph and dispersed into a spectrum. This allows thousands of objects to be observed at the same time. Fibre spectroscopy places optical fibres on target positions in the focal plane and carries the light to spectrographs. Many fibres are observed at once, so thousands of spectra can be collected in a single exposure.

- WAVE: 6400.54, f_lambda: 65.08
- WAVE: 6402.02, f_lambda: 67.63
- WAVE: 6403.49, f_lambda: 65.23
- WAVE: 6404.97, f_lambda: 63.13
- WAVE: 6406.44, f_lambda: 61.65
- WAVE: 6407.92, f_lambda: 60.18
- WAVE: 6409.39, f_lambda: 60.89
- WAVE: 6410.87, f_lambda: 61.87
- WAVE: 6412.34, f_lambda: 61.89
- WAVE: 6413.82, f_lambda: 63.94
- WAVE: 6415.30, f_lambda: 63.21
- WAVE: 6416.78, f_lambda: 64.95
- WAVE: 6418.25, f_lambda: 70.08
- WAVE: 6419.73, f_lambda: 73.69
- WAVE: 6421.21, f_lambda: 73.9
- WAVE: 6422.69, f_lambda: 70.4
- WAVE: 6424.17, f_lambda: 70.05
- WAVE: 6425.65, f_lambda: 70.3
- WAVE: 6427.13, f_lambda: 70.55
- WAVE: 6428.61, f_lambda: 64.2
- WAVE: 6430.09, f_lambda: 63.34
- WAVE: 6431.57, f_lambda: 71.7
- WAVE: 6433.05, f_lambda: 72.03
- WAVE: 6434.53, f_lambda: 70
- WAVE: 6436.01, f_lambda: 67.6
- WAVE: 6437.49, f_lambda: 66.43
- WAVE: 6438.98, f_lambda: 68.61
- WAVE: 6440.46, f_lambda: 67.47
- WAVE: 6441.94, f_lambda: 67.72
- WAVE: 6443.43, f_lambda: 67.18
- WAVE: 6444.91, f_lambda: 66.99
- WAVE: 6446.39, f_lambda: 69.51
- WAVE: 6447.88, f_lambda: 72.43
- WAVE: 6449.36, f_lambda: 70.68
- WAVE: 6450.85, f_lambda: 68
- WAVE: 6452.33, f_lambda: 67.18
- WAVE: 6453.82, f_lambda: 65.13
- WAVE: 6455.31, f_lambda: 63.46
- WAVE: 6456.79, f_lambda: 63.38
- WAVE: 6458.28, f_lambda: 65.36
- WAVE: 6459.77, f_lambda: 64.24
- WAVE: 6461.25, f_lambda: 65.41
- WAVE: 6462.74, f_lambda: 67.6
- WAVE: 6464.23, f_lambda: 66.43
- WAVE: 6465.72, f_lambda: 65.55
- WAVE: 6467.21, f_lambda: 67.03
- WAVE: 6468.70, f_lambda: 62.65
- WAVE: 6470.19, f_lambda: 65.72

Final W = 67.6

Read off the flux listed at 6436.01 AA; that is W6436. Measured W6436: 67.6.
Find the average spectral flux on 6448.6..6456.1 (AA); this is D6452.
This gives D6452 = 66.9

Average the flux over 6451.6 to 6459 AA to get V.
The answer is 64.9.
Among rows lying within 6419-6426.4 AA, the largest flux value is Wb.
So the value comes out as 73.9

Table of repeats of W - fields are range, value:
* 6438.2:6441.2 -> 68.61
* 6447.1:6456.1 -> 72.43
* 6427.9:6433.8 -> 72.03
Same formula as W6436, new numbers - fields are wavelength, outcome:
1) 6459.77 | 64.24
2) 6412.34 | 61.89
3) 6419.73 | 73.69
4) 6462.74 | 67.6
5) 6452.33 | 67.18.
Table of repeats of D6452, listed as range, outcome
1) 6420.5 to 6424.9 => 71.4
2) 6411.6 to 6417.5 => 63.5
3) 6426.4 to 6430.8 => 66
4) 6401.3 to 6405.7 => 65.3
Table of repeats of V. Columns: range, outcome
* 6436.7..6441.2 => 67.5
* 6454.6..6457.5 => 63.6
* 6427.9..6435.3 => 68.3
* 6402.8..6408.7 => 62.5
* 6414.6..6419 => 66.2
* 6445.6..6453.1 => 69.5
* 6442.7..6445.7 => 67.3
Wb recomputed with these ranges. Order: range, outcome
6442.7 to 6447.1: 69.51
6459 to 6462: 65.41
